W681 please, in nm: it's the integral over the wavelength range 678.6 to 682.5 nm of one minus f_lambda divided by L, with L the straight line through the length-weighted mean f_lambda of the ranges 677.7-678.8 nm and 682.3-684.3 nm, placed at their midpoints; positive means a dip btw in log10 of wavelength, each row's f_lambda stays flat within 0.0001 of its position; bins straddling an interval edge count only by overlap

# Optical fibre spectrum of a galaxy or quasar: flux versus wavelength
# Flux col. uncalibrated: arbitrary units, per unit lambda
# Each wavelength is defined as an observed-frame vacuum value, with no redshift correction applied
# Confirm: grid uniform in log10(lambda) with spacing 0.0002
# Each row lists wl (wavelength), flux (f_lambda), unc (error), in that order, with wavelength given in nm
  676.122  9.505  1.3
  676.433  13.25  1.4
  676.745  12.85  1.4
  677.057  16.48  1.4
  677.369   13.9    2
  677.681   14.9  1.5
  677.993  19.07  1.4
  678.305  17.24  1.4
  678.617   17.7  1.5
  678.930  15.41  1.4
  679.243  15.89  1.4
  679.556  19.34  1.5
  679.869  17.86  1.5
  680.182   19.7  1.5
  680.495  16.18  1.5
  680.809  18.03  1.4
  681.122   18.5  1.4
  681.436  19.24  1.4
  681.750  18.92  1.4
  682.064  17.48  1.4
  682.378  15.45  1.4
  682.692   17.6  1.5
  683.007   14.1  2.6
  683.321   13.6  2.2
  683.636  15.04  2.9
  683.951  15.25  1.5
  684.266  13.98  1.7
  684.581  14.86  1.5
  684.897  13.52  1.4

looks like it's -0.31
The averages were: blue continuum 17.6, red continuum 15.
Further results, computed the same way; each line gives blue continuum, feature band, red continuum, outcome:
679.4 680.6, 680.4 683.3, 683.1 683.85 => -0.16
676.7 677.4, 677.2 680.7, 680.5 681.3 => -0.16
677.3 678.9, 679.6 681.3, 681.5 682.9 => -0.11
